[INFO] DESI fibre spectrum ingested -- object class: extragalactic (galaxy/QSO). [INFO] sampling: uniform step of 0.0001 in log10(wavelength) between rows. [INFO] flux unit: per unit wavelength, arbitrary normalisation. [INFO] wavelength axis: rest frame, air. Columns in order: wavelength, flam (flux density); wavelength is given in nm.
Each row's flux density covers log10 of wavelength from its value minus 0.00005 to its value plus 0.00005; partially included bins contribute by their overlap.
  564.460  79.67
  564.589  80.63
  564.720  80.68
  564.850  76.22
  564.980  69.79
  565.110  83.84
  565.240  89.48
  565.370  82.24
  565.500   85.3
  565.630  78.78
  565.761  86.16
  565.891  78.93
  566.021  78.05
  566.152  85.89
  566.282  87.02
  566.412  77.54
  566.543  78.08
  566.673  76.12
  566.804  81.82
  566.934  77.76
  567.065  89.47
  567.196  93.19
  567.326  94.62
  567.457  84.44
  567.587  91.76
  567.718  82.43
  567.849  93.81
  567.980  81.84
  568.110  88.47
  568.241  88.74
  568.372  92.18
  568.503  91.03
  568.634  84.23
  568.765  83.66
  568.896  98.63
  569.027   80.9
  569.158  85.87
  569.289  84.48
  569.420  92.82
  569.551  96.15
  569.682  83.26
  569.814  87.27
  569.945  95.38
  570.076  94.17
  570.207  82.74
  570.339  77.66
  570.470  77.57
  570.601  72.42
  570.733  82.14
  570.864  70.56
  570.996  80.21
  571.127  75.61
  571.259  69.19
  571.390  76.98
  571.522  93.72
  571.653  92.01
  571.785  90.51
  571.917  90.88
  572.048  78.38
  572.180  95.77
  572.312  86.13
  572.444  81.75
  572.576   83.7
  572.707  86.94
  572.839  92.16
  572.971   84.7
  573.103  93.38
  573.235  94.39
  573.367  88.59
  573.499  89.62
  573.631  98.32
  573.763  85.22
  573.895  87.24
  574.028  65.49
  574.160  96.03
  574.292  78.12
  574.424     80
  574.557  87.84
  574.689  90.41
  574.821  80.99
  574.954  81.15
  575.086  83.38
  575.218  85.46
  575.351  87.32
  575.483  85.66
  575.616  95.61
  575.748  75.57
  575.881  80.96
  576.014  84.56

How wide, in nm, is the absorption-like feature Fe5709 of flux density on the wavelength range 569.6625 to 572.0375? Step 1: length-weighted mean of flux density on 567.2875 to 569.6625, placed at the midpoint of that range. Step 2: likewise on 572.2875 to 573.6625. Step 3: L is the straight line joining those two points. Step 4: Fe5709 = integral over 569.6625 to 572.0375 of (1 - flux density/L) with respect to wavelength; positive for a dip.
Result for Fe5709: 0.159 nm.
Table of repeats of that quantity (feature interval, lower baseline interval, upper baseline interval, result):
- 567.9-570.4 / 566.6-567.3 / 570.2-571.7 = -0.20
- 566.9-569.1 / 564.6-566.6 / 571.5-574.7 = -0.13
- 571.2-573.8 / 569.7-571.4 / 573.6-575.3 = -0.17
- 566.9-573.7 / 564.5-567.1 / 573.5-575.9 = -0.30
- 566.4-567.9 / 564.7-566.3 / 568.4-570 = -0.01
